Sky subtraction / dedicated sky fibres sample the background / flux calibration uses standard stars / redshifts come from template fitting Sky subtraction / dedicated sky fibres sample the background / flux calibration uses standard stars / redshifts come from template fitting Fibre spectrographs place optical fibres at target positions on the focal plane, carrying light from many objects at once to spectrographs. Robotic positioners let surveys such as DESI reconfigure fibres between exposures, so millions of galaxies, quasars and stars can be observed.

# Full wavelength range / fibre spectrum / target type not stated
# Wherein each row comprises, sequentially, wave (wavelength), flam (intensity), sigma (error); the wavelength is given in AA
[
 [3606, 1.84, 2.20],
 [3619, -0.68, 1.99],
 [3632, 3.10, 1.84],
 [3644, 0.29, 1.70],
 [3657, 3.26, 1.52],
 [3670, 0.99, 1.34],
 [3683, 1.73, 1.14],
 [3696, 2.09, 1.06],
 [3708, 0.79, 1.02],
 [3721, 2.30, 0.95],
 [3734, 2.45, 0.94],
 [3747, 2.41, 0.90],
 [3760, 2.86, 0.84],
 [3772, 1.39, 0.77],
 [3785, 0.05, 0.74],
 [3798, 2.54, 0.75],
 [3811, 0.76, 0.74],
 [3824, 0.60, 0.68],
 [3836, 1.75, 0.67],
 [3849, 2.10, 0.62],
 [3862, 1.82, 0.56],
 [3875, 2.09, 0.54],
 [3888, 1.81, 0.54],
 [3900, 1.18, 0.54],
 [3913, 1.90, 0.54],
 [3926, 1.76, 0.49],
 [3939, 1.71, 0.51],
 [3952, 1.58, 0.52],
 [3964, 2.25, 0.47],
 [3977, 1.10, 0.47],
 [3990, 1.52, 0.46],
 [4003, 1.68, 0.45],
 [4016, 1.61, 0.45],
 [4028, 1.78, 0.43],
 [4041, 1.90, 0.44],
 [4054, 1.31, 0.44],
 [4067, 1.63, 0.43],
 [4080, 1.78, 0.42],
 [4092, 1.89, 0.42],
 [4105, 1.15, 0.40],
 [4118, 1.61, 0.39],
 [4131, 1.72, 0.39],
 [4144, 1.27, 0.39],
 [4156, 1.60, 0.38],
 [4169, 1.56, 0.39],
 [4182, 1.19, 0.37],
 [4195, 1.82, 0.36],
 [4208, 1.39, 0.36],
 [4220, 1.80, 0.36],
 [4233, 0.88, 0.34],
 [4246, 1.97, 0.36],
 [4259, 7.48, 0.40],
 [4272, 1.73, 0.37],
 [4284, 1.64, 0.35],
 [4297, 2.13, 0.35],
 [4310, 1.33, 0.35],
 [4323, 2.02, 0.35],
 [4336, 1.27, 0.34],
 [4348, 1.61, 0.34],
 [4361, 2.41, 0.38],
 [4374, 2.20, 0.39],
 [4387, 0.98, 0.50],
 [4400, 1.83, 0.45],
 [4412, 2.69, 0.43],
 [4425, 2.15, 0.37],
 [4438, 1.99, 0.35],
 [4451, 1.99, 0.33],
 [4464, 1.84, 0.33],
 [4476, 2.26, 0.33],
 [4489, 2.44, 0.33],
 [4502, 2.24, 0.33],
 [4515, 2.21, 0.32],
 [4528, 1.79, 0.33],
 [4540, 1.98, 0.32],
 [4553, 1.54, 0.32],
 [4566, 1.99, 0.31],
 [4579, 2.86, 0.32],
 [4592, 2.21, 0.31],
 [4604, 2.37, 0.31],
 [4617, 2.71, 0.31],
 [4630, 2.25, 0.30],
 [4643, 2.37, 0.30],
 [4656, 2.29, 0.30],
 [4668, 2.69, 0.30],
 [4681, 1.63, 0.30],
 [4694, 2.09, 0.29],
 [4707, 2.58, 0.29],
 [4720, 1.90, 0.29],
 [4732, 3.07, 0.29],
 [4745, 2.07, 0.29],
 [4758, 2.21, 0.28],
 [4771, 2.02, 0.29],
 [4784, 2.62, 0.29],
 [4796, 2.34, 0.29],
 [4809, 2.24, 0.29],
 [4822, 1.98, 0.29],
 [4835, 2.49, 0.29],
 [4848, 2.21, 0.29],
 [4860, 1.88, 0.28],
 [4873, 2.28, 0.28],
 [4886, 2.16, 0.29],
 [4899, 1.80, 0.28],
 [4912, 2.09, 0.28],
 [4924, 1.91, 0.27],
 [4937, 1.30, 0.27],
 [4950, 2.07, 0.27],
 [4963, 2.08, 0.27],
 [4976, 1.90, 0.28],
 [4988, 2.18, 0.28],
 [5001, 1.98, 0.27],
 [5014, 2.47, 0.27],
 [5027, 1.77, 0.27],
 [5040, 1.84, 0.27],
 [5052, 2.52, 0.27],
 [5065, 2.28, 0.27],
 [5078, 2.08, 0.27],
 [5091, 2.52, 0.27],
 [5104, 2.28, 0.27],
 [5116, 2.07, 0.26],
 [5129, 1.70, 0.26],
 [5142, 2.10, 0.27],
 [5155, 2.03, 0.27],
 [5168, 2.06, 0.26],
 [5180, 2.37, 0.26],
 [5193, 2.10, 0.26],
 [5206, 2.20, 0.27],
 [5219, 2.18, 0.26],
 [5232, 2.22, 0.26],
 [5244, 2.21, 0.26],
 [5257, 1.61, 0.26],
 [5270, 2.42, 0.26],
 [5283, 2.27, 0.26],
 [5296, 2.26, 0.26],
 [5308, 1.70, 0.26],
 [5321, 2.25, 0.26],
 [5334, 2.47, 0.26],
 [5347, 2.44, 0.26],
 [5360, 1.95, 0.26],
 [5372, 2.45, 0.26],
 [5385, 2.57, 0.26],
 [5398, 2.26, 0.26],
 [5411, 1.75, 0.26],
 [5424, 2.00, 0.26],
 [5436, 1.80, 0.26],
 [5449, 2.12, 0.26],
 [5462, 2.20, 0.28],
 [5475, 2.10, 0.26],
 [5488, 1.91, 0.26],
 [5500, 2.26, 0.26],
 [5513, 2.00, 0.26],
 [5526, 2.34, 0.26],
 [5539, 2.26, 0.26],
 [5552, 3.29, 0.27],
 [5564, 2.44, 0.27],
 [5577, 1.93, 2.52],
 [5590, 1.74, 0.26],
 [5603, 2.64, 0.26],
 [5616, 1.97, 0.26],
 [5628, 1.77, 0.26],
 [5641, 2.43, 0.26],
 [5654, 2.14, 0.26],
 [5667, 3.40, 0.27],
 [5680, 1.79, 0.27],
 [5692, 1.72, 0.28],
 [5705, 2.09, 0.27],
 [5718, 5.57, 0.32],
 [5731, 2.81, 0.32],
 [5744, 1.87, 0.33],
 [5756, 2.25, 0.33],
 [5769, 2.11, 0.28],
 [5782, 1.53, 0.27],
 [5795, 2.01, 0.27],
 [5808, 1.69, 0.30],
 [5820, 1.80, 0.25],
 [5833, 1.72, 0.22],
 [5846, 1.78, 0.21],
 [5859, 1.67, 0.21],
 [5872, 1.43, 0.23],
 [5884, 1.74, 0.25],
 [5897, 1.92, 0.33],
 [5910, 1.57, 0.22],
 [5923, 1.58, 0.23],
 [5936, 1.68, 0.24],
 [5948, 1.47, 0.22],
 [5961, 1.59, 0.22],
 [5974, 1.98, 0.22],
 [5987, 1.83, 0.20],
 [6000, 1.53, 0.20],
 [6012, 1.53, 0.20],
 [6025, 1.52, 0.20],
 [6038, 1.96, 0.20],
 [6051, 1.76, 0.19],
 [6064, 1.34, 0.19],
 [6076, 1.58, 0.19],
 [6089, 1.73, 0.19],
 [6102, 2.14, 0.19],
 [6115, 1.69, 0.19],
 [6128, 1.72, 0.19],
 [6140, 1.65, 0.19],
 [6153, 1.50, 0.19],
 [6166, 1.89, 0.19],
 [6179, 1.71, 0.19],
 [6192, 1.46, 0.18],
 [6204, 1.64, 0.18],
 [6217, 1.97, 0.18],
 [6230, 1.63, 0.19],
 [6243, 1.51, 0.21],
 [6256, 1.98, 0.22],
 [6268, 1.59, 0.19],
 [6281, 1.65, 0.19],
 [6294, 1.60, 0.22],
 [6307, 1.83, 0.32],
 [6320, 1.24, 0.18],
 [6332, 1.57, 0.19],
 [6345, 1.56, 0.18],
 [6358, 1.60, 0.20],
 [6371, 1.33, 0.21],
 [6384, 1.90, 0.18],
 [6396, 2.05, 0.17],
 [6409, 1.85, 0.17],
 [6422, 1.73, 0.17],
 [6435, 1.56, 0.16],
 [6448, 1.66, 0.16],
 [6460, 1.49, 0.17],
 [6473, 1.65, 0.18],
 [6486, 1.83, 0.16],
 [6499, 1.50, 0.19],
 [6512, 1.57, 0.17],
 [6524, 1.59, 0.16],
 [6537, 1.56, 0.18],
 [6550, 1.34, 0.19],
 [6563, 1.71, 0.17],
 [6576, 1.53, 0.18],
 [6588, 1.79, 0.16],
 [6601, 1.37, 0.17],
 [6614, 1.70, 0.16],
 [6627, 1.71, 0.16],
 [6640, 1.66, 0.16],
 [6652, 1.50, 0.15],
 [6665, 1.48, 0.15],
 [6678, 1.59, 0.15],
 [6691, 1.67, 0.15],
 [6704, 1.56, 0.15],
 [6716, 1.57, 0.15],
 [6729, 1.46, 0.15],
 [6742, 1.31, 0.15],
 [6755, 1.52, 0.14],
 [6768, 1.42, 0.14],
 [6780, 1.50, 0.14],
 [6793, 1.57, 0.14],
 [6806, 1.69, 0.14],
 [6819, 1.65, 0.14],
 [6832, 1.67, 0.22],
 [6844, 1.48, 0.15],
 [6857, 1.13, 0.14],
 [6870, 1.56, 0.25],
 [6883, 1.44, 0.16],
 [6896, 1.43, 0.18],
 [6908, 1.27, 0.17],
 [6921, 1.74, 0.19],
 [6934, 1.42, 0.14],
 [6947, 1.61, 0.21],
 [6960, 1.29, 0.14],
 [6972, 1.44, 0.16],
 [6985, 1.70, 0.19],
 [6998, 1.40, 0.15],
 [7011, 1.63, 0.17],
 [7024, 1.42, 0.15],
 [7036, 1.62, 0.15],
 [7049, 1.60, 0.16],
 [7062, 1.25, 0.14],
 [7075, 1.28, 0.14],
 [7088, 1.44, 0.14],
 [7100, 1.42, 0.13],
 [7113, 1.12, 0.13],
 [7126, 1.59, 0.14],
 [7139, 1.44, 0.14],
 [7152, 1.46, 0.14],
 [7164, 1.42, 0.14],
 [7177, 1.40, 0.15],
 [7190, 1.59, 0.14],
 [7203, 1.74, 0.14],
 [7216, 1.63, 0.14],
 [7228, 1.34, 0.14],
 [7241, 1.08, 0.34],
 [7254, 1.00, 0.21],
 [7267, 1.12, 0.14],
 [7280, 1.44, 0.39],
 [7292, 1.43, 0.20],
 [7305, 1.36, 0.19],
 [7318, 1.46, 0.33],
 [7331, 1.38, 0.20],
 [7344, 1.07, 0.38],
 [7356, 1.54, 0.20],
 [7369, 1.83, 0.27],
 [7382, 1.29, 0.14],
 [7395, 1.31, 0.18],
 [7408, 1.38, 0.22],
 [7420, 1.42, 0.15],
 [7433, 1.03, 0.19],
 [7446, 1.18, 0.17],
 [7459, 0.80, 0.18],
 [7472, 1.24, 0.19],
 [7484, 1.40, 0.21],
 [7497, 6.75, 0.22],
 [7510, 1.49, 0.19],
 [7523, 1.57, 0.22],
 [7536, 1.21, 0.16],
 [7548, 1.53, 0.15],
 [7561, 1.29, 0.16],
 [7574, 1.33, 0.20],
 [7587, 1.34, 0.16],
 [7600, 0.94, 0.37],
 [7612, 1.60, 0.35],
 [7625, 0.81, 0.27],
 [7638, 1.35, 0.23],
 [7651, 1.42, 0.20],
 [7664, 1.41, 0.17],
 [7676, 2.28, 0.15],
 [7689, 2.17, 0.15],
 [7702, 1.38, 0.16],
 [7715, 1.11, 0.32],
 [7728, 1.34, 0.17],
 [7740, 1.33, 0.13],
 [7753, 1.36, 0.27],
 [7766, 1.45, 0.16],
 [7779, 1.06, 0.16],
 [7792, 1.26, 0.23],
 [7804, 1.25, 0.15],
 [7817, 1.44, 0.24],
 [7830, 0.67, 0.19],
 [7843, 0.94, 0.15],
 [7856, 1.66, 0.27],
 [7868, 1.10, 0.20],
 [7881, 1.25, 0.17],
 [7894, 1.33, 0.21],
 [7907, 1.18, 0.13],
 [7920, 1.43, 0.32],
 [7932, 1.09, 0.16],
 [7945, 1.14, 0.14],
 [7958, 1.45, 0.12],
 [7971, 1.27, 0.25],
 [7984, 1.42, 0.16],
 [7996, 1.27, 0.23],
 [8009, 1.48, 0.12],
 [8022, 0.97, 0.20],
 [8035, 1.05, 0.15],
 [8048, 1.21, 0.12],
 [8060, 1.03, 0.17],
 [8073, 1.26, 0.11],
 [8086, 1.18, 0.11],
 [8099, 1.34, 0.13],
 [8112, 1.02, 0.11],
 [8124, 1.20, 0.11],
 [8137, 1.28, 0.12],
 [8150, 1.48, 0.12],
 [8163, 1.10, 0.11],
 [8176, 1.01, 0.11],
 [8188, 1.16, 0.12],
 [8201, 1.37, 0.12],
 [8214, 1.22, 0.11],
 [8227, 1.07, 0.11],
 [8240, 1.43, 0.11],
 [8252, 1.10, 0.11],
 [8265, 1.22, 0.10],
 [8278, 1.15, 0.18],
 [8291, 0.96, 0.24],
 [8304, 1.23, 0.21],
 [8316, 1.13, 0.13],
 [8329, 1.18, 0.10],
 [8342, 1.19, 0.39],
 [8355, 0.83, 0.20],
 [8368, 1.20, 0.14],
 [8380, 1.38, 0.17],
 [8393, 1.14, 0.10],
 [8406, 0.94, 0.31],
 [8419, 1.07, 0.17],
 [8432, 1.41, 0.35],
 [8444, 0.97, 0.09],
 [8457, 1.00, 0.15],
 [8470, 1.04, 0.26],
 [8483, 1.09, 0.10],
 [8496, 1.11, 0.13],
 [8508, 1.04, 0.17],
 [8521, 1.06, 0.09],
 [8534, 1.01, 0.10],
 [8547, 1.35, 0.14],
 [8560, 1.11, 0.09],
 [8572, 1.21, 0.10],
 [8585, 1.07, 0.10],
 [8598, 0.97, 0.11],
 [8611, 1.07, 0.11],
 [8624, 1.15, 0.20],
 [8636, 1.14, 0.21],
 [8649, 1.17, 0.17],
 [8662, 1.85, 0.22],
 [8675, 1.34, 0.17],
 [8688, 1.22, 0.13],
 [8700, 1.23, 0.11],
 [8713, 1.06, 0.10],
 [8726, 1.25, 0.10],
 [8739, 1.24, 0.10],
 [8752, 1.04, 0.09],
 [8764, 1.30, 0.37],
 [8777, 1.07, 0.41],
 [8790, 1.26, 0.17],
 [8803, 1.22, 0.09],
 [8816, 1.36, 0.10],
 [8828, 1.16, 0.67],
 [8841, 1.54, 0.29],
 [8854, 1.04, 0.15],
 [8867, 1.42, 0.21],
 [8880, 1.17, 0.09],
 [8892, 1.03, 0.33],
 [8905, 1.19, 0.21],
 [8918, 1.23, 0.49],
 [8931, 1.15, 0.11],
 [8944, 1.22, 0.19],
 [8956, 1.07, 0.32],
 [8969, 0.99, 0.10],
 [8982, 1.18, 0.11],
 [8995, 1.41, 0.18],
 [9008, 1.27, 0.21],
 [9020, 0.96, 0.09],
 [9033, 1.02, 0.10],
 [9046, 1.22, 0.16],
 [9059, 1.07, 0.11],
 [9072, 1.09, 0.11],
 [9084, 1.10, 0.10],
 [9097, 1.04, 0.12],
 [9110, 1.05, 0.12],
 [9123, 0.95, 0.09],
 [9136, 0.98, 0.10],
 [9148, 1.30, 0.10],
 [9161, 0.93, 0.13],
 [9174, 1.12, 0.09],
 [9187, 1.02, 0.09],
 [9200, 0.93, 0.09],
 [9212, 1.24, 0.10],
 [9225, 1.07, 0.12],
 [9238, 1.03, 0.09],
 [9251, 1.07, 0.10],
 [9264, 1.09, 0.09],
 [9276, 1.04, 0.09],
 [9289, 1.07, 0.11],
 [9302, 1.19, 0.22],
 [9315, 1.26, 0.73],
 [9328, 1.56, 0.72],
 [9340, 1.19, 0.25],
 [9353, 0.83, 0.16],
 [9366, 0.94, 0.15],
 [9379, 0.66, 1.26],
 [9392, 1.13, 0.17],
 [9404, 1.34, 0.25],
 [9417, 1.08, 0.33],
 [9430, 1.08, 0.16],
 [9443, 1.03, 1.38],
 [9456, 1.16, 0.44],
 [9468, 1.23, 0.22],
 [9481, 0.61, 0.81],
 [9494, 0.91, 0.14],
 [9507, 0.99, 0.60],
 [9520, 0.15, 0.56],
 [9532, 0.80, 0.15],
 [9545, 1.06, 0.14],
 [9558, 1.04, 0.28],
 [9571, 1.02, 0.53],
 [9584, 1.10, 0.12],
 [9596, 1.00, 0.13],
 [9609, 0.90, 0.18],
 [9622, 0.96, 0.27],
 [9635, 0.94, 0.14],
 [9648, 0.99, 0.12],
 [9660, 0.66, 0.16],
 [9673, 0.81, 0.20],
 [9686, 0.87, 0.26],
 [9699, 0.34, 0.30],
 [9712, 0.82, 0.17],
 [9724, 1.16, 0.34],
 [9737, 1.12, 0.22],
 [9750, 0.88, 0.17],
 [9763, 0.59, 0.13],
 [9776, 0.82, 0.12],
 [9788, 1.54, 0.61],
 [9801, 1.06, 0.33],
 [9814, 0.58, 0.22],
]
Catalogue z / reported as 0.143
